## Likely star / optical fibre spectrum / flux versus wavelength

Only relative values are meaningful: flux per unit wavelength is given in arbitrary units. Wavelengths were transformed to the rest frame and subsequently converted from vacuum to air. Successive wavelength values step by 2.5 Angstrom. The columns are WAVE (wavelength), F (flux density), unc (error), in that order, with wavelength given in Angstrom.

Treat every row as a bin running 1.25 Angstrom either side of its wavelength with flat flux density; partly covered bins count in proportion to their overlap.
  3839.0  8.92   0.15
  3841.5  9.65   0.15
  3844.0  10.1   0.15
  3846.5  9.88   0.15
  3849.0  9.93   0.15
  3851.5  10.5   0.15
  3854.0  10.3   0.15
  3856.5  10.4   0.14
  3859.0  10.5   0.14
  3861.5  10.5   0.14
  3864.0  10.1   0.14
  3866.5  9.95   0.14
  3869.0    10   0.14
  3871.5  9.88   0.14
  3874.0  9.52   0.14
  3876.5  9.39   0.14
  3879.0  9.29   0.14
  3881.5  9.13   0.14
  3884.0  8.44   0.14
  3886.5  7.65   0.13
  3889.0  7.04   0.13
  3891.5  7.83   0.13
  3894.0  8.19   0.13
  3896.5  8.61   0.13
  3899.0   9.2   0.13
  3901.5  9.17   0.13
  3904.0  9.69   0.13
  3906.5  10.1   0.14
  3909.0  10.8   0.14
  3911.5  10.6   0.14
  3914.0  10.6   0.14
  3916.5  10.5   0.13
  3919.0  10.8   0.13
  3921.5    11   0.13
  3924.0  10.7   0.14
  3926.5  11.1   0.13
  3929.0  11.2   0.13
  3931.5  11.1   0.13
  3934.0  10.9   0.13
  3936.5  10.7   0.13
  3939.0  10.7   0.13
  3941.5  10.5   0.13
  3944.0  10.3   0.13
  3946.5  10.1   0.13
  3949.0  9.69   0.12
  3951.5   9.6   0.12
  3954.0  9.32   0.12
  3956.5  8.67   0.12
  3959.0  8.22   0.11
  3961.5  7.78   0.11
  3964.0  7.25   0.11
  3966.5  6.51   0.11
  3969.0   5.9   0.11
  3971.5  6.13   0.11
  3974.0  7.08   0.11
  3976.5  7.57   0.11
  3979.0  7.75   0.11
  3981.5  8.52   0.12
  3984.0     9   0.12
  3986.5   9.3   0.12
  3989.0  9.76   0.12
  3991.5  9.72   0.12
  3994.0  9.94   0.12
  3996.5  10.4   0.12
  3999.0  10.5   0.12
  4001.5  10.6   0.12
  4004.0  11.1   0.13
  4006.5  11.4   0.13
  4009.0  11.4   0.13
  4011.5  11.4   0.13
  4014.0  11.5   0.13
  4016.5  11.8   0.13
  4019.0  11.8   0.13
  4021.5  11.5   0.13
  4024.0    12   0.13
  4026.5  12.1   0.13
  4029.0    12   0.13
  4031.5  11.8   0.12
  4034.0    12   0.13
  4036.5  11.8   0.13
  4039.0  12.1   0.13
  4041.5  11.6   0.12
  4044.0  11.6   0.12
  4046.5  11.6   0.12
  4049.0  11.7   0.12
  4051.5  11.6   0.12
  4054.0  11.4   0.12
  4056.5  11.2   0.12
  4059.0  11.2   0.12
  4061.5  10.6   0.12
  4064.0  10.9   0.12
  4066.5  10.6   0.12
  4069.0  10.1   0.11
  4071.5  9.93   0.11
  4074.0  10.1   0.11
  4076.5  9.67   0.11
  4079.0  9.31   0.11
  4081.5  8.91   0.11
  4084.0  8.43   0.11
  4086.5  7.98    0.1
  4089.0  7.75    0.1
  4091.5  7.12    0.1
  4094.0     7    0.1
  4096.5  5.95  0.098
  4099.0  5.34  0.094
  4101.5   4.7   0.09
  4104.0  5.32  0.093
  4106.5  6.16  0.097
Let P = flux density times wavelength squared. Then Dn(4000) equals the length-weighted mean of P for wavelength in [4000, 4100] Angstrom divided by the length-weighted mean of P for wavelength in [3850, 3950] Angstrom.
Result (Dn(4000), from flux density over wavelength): 1.1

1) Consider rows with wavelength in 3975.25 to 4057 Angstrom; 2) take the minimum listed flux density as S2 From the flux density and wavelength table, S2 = 7.57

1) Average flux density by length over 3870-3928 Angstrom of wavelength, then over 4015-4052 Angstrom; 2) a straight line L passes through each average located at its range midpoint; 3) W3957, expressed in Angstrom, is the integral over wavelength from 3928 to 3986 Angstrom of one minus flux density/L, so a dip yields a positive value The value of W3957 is 8.8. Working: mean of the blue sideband 9.54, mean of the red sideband 11.8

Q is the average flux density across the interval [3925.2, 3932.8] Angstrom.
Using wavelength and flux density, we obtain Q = 11.1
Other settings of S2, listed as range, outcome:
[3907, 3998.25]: 5.9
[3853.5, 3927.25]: 7.04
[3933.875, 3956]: 9.32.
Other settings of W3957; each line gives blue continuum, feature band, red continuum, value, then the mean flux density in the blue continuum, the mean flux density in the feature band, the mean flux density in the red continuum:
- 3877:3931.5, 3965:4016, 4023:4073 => 6.73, 9.63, 9.3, 11.4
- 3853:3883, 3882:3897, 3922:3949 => 3.20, 9.9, 7.99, 10.7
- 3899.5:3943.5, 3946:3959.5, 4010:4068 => 1.93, 10.6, 9.28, 11.5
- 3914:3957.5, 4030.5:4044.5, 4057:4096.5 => -3.31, 10.4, 11.8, 9.24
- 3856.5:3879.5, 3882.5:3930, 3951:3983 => -3.20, 9.95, 9.63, 7.68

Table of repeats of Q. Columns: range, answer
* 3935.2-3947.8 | 10.5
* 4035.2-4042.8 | 11.8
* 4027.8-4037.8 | 11.9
